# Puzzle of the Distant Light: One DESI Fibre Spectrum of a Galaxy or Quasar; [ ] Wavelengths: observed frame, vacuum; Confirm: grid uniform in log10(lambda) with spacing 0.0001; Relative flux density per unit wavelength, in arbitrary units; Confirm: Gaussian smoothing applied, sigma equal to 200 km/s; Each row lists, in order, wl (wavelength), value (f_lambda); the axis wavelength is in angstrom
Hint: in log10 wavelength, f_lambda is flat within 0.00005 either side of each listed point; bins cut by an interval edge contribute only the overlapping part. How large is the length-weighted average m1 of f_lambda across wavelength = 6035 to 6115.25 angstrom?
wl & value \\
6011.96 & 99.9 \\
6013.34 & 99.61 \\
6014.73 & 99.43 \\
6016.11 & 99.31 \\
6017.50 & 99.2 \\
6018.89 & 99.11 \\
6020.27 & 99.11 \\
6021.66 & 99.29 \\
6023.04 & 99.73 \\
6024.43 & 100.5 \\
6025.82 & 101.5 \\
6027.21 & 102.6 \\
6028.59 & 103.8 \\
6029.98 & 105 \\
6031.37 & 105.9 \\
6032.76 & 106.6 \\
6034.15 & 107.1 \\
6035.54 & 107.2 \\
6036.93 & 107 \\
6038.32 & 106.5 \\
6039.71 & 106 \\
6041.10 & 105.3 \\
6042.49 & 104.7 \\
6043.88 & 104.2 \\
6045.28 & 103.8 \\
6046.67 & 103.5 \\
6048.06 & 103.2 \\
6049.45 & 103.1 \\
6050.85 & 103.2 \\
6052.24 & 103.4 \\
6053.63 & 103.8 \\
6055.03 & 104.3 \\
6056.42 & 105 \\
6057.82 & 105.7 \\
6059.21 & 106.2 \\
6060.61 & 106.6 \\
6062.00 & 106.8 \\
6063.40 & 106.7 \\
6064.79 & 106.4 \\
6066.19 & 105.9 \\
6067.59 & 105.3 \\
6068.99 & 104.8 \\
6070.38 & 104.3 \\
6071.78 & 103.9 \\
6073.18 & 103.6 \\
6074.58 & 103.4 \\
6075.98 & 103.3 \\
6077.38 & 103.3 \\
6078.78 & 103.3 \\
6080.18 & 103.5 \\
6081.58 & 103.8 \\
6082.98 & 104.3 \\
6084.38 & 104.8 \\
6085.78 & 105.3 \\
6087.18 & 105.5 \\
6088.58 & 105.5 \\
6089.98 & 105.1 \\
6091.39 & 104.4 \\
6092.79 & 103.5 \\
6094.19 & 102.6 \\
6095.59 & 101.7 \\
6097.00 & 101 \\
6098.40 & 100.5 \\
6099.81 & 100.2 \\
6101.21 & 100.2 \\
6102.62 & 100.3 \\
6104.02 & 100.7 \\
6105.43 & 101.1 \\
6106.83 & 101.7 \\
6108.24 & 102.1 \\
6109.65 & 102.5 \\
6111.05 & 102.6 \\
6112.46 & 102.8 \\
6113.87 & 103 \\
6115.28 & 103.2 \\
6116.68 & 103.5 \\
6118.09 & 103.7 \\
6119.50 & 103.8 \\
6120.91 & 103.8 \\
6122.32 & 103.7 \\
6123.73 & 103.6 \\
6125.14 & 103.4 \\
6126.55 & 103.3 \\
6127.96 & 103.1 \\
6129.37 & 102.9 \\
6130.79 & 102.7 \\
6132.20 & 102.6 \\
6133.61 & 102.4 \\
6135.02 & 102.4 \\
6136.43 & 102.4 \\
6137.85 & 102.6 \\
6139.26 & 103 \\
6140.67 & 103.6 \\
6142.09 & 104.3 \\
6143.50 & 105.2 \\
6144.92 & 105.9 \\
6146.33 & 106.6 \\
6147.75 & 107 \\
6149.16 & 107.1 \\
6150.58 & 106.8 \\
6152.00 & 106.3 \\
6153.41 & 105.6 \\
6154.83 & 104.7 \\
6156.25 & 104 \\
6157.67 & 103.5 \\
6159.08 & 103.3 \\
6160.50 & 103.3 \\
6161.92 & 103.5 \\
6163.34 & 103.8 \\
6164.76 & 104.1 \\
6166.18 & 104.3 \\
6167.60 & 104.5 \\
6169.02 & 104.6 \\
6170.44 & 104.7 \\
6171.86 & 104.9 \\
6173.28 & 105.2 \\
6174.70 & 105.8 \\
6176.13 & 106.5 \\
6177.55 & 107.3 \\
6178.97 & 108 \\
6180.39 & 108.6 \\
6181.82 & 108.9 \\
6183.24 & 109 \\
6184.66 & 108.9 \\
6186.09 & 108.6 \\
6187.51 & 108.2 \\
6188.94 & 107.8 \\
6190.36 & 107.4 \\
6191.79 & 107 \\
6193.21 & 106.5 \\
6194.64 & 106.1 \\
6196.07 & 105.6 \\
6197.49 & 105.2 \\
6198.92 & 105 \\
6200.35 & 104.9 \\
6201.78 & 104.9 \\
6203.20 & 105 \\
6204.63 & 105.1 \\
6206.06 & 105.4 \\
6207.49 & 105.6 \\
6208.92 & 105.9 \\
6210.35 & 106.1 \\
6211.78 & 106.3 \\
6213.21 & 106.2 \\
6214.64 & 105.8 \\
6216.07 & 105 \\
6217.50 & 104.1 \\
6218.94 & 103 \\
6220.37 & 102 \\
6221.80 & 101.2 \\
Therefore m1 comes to 104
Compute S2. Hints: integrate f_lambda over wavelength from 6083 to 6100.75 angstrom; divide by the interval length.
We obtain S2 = 103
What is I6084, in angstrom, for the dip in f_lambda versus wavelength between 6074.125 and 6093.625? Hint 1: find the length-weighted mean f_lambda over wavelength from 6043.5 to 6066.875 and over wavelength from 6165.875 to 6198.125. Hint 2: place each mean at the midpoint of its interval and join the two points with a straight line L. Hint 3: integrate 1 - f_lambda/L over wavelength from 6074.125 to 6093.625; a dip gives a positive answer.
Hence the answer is 0.2 angstrom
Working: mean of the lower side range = 105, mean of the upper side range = 107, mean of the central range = 104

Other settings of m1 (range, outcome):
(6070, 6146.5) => 103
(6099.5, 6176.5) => 104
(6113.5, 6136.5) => 103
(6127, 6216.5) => 105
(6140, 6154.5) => 106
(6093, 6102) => 101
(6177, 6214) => 107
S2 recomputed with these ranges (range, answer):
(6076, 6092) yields 104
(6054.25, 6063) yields 106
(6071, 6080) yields 103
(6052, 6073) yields 105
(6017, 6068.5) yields 104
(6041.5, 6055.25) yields 104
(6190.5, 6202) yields 106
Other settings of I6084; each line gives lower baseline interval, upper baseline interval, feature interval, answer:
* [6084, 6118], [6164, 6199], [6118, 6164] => 0.2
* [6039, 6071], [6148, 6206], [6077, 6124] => 1.0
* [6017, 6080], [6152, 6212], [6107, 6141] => 0.7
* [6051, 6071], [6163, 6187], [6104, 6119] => 0.5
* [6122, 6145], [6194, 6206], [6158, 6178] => -0.1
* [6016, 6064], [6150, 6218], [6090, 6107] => 0.5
